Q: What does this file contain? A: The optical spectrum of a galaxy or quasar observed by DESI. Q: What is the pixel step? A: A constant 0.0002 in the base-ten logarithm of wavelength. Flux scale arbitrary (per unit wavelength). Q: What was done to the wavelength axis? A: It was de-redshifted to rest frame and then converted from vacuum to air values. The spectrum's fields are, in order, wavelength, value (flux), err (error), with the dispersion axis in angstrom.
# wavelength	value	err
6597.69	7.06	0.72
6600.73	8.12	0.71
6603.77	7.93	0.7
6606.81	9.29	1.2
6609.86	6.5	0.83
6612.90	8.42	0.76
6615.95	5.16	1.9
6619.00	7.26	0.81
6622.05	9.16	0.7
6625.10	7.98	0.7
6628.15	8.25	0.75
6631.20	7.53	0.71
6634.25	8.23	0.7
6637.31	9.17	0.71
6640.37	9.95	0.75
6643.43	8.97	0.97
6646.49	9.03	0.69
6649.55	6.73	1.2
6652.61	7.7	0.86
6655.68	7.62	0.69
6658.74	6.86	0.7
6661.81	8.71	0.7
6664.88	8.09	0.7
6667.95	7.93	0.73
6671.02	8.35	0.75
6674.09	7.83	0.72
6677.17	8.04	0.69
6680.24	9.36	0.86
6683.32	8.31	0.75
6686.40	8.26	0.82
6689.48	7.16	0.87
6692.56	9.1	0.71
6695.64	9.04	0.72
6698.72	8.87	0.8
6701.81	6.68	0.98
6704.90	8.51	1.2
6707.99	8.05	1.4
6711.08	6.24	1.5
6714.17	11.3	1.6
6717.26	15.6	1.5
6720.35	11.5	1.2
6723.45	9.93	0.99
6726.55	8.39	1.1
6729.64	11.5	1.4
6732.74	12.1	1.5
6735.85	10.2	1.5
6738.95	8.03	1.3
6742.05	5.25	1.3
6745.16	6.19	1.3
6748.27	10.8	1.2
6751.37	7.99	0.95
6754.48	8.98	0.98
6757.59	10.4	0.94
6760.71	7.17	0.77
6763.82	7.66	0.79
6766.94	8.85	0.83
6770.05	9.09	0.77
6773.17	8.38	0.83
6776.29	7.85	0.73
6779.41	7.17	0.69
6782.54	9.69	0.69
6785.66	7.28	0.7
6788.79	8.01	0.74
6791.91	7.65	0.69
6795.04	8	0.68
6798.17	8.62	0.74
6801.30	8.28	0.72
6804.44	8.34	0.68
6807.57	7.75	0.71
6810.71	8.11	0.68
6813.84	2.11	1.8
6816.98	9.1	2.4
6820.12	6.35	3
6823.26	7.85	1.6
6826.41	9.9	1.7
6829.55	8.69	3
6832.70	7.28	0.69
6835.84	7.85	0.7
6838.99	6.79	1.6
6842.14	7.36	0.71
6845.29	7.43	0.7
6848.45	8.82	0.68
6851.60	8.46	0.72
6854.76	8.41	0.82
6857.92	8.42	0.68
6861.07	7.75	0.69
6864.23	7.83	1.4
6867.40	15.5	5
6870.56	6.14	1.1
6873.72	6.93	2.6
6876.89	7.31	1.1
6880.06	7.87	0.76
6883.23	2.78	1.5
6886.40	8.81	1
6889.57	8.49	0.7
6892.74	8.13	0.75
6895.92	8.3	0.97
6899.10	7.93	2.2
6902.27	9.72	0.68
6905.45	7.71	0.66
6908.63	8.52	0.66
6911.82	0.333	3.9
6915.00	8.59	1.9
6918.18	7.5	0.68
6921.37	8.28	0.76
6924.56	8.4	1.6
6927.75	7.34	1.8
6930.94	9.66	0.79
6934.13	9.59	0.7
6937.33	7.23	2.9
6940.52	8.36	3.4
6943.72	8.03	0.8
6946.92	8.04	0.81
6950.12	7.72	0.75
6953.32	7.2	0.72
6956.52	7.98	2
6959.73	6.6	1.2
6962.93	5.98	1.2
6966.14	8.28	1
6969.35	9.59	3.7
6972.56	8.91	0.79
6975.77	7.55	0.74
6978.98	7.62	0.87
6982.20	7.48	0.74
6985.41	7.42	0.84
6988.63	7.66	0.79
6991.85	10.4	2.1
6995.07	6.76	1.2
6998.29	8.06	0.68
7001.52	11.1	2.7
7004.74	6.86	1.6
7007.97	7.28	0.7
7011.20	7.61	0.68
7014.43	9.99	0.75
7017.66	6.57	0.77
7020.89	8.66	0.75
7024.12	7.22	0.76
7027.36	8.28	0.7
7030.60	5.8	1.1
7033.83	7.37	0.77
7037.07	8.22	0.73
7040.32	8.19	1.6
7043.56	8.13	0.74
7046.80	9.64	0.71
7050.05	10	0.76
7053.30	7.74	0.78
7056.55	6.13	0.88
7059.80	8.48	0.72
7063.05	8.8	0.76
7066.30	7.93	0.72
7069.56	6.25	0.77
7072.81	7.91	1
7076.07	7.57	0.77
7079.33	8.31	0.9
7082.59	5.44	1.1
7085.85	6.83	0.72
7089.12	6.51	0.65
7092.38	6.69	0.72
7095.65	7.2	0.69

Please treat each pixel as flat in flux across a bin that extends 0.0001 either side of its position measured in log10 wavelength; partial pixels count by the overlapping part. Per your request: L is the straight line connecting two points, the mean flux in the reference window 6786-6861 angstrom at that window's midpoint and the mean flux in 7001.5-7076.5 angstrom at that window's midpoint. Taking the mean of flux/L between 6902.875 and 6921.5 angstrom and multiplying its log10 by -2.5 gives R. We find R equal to 0.15 mag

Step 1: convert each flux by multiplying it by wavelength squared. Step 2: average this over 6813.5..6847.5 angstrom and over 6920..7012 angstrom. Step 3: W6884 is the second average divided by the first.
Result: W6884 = 1.11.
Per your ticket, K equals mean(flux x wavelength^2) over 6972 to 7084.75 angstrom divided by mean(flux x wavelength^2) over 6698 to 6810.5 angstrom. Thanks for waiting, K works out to 0.98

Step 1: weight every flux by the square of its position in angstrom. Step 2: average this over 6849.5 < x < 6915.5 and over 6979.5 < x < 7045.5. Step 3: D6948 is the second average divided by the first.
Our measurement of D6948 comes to 1.1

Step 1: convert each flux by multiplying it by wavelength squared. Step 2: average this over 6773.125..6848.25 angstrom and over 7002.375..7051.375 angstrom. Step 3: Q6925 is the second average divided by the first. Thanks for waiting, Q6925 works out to 1.1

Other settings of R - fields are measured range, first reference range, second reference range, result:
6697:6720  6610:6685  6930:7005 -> -0.17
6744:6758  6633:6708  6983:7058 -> -0.08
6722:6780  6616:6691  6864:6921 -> -0.10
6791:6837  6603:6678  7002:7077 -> 0.03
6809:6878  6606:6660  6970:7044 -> 0.01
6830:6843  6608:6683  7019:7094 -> 0.06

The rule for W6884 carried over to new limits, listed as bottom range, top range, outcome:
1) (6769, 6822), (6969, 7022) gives 1.12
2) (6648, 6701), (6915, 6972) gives 1.07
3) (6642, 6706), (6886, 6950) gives 1.05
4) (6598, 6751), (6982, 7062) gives 1.04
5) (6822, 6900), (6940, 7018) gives 1.03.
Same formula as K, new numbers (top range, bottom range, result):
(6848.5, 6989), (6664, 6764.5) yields 0.94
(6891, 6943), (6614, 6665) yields 1.06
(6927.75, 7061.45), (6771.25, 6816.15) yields 1.11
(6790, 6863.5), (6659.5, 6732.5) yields 0.90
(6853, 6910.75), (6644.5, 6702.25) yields 1.06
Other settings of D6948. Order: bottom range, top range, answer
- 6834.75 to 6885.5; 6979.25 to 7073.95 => 1.07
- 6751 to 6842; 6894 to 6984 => 1.02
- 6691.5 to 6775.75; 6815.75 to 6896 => 0.91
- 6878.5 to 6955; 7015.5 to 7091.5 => 1.04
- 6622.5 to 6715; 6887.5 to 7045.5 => 1.04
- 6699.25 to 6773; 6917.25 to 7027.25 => 0.94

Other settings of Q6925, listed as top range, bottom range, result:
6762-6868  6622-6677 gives 1.03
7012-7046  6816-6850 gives 1.05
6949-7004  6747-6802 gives 1.01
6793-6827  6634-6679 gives 0.97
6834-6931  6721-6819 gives 0.97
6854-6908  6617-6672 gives 1.07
